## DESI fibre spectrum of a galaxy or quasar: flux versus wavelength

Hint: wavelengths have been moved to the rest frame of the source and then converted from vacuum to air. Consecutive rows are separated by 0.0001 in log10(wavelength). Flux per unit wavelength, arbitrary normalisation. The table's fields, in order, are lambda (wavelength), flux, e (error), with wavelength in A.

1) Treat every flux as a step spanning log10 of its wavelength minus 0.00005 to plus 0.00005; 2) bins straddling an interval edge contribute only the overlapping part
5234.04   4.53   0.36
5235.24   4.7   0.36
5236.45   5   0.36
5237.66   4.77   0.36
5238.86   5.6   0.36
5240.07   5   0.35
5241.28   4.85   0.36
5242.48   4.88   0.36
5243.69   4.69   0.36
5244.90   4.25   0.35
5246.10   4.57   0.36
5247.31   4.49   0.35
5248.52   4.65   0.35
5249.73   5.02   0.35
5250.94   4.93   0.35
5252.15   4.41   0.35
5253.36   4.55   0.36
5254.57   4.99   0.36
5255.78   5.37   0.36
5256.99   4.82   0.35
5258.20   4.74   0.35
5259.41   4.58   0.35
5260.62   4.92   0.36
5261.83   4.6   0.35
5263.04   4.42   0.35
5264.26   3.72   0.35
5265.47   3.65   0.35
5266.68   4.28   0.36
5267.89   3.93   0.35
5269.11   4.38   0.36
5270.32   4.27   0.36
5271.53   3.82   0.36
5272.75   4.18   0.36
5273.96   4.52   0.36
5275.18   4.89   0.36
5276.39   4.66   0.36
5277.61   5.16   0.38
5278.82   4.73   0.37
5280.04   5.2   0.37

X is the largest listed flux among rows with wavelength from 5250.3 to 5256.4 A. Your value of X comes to 5.37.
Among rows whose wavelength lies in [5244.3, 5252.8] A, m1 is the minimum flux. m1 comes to 4.25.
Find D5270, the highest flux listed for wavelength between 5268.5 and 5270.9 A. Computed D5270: 4.38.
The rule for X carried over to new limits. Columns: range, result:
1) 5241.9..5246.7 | 4.88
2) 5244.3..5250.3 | 5.02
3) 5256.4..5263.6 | 4.92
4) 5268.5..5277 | 4.89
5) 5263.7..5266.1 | 3.72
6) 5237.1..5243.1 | 5.6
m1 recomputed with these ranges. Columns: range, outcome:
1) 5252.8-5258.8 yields 4.55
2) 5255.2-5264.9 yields 3.72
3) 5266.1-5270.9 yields 3.93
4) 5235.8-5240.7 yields 4.77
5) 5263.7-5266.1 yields 3.65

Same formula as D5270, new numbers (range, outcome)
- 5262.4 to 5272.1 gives 4.42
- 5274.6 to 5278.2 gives 5.16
